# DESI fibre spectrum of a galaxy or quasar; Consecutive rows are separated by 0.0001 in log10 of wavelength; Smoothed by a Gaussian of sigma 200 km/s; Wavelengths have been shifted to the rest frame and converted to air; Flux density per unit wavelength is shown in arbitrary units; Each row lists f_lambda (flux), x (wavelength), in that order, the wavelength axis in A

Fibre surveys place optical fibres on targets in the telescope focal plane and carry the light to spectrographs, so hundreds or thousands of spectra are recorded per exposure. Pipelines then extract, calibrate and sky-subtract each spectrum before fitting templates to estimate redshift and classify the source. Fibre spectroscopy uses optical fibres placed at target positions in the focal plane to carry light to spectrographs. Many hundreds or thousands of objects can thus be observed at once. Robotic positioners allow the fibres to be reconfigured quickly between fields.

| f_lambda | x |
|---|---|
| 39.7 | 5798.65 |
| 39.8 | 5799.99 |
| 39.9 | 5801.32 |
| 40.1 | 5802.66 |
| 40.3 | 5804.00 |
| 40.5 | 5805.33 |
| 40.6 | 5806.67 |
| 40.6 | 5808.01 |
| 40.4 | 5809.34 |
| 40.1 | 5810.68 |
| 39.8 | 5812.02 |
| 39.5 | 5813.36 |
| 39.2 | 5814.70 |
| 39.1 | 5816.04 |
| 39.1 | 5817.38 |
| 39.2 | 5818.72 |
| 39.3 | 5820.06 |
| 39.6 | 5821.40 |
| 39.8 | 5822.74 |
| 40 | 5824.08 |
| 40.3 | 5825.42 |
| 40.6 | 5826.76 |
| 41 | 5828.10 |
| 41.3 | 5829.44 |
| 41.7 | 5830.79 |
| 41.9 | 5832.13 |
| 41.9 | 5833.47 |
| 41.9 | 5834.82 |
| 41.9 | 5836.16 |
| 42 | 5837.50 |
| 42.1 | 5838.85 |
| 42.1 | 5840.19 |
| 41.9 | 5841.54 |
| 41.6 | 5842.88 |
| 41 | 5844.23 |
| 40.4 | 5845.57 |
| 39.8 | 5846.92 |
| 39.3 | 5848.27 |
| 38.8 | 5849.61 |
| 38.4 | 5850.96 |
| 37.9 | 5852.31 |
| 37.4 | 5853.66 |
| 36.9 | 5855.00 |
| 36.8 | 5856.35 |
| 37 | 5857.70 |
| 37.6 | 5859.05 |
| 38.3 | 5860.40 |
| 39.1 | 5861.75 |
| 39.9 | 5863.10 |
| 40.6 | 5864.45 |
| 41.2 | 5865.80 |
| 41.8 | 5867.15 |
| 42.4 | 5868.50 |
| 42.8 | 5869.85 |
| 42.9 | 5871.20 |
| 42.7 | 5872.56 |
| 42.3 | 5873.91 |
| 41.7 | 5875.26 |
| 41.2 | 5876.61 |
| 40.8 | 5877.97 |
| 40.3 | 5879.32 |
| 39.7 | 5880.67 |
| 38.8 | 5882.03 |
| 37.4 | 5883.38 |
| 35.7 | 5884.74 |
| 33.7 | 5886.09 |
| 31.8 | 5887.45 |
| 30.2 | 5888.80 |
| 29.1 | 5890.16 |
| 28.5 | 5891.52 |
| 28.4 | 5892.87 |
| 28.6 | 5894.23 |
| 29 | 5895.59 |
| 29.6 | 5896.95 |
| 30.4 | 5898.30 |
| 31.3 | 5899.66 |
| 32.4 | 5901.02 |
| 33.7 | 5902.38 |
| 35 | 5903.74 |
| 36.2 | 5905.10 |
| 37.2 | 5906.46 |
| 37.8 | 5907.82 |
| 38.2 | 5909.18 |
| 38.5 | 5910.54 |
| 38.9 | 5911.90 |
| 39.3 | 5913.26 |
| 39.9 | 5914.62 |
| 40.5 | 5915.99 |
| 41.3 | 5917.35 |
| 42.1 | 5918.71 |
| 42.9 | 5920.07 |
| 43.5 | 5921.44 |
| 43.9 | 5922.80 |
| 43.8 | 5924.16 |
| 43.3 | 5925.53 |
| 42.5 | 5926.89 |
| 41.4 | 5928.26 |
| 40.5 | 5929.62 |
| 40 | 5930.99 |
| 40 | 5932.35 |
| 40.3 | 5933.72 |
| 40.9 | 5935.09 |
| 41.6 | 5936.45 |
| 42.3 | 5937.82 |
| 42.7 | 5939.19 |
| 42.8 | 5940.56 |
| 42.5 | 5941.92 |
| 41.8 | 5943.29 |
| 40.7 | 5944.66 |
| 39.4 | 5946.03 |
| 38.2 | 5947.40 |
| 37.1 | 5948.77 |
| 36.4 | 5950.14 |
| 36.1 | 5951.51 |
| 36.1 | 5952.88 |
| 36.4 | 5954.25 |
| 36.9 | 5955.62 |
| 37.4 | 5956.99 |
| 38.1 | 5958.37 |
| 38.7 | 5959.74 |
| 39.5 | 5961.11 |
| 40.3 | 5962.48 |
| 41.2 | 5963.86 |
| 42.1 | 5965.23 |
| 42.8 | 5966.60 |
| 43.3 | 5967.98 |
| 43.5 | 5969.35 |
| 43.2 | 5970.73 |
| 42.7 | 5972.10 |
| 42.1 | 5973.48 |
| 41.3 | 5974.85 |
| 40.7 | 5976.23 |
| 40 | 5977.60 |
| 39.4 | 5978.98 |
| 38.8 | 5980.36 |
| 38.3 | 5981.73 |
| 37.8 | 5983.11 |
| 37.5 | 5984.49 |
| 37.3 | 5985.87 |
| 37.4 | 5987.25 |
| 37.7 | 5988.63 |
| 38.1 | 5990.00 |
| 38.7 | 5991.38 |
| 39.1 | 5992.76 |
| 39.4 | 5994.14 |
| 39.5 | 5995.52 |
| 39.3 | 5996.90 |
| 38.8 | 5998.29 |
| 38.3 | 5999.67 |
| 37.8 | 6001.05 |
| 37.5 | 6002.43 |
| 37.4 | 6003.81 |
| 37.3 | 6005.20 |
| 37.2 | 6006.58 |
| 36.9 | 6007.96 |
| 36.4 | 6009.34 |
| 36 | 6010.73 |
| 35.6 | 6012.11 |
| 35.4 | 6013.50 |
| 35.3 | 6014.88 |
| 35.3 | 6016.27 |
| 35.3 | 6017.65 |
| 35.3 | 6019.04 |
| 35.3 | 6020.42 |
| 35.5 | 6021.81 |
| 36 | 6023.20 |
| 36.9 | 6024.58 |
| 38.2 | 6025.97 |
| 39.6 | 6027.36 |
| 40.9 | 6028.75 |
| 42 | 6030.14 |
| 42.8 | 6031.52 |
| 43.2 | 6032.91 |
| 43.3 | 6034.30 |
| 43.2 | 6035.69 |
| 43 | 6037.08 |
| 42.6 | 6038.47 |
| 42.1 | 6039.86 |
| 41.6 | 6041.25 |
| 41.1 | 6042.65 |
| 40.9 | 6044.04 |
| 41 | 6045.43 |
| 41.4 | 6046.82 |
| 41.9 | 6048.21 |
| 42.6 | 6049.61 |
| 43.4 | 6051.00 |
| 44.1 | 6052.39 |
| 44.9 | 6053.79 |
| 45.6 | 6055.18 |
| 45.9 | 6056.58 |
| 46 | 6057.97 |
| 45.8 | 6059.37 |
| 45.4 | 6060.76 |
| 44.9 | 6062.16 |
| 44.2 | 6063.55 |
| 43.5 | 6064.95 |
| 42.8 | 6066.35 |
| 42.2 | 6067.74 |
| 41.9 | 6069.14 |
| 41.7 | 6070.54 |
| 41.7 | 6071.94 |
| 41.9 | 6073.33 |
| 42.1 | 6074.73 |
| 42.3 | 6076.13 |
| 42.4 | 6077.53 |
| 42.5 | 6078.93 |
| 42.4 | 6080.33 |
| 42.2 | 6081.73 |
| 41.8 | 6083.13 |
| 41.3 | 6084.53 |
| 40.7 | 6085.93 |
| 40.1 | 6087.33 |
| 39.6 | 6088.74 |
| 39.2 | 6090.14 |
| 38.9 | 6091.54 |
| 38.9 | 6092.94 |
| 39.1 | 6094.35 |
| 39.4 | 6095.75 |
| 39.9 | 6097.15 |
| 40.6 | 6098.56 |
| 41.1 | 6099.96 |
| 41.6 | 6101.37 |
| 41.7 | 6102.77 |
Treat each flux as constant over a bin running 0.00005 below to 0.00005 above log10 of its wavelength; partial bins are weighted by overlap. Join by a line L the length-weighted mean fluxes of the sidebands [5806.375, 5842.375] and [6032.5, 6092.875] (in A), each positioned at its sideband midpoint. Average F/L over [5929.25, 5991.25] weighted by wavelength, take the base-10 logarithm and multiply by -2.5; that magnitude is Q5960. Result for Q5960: 0.05 mag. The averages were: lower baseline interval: 40.6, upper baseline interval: 42.5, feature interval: 39.8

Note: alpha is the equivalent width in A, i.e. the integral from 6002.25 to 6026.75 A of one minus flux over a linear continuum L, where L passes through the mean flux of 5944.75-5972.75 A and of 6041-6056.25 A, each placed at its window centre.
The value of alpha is 3.08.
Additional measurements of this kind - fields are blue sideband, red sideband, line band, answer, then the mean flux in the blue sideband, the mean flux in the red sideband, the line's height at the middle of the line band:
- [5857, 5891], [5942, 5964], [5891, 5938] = 0.90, 38.7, 38.4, 38.6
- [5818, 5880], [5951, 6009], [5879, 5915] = 5.05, 40.4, 39.1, 39.9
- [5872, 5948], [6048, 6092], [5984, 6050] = 3.80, 38.2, 42.7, 41.2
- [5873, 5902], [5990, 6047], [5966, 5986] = -1.76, 34.4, 38.8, 37.4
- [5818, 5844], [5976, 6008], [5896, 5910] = 2.01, 41.1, 38.3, 39.8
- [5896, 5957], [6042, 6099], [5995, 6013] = 1.41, 39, 42.2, 40.7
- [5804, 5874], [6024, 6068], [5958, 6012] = 3.56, 40.3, 42.7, 42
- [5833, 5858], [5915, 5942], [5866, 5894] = 2.22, 40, 41.9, 40.8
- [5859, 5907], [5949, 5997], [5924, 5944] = -1.91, 36.4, 39.3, 38.1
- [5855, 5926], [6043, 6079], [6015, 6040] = 1.66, 37.7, 43.2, 42.1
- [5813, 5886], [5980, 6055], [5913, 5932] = -1.01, 40.1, 39.2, 39.7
